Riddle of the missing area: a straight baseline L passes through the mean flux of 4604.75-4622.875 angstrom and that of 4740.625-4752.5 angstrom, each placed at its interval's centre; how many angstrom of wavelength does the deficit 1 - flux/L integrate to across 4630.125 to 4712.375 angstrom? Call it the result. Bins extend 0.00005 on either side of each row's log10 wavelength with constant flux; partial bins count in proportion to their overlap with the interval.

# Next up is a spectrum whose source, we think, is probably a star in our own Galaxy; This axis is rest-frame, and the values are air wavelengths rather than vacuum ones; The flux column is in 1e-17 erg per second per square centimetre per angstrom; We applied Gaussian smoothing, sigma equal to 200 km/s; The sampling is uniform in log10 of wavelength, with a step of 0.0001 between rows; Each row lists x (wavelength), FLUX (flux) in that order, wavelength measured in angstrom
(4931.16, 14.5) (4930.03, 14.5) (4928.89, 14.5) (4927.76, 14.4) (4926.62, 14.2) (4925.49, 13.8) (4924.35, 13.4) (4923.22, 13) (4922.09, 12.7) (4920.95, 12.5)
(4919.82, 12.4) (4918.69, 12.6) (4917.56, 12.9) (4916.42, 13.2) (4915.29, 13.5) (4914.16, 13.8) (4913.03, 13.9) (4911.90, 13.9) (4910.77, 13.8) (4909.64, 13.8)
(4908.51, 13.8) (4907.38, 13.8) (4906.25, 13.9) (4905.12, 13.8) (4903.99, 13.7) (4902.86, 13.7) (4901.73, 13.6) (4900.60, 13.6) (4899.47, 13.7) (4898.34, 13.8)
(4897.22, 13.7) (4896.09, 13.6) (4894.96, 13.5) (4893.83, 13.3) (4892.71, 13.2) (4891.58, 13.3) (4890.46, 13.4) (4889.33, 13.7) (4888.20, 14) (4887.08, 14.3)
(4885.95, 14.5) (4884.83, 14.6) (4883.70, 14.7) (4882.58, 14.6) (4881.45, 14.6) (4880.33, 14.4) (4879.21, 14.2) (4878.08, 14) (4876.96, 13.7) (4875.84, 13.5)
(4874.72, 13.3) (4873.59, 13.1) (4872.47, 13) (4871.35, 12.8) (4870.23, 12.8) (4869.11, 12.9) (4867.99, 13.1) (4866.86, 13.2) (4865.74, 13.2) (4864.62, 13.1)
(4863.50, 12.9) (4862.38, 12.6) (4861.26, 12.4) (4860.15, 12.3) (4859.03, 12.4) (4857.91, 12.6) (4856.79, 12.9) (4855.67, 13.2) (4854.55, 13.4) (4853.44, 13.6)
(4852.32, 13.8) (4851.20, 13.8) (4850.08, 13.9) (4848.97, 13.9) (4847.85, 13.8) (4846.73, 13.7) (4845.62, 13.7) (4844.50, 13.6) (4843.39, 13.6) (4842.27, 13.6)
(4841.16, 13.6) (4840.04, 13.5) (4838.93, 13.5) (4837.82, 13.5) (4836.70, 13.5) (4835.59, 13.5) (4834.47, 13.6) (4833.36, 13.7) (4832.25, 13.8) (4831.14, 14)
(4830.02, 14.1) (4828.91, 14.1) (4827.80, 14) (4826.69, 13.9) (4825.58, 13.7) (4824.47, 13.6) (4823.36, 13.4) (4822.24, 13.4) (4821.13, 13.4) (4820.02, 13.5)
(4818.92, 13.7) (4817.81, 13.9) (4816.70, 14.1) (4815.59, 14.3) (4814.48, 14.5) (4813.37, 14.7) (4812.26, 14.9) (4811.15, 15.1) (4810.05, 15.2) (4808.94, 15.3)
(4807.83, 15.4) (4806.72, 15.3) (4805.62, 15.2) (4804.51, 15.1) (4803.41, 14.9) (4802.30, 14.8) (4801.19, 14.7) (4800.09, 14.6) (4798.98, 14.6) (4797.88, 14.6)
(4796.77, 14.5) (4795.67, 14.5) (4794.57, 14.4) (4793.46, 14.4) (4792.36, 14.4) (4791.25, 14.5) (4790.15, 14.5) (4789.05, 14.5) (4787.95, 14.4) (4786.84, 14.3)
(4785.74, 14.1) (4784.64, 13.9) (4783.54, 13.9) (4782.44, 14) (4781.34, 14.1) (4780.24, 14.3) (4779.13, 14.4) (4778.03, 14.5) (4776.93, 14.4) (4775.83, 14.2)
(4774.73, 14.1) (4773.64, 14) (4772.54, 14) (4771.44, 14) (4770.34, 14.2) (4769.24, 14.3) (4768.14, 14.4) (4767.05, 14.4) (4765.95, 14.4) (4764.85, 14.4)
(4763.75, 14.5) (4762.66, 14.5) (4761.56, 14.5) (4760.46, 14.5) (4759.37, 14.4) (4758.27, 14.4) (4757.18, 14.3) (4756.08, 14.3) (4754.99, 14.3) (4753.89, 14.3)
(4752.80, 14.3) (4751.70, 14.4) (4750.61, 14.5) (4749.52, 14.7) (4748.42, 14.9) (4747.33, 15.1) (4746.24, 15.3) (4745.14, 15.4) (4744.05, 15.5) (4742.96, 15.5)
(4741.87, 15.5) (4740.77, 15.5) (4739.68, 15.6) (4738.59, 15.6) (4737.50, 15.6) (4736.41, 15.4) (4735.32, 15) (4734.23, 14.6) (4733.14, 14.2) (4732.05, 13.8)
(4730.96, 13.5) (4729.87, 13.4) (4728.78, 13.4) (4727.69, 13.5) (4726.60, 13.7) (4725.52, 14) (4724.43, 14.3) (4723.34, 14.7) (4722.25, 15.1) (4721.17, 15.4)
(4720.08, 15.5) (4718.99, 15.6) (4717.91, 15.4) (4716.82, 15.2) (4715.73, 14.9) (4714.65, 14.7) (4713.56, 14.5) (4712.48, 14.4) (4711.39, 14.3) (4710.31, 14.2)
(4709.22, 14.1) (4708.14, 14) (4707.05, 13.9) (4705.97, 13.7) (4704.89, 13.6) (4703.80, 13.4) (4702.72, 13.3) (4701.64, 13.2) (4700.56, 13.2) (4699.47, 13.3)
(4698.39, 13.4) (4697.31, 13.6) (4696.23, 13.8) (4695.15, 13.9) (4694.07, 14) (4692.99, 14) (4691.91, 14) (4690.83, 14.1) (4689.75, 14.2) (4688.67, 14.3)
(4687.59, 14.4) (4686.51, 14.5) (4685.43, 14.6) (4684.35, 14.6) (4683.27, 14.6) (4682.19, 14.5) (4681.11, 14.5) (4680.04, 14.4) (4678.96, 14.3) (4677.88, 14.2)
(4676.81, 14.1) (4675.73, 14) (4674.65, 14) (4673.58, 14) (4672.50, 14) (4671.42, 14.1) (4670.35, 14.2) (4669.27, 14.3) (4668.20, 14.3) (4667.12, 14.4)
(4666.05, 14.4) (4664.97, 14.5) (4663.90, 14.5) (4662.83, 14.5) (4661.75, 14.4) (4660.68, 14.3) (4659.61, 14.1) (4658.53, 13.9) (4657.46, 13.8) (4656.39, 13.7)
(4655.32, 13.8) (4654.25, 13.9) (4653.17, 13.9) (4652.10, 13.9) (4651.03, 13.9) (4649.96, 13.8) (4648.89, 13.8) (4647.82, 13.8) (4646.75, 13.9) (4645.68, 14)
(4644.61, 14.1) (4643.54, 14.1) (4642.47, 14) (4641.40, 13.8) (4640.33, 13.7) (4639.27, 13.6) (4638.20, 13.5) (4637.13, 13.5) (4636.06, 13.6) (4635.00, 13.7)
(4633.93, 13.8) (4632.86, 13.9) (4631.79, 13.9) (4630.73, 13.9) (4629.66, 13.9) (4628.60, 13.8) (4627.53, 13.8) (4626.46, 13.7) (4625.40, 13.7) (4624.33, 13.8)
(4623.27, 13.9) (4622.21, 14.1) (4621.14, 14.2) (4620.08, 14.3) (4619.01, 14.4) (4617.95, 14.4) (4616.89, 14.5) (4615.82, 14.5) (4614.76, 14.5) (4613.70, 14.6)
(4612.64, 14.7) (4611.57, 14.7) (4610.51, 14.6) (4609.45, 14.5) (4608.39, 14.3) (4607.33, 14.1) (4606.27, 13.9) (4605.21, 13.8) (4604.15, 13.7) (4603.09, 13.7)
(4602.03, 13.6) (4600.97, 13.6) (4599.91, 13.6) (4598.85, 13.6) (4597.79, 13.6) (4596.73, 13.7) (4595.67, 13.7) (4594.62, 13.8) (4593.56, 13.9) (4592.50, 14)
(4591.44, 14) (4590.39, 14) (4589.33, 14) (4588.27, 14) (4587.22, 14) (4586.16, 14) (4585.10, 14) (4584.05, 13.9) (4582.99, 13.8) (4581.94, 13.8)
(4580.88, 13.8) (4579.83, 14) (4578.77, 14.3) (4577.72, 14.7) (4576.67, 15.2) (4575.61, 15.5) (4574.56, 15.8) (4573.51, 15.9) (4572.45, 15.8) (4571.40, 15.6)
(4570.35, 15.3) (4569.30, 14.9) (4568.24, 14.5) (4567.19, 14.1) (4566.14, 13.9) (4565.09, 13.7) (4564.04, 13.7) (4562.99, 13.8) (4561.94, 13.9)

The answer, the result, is 3.8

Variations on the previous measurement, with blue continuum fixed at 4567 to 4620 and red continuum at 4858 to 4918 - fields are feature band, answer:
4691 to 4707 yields 0.46 angstrom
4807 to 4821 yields -0.81 angstrom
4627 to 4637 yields 0.28 angstrom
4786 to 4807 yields -1.29 angstrom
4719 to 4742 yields -1.14 angstrom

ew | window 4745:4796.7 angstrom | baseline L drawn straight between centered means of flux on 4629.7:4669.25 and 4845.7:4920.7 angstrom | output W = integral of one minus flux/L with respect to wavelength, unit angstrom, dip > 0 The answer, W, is -2.48 angstrom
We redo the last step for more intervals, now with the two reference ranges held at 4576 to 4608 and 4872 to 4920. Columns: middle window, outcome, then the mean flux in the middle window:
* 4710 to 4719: -0.6 angstrom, 14.8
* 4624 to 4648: 0.2 angstrom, 13.8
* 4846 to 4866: 0.8 angstrom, 13.2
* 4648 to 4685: -0.8 angstrom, 14.2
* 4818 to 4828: 0.1 angstrom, 13.6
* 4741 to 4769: -1.7 angstrom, 14.7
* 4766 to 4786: -0.6 angstrom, 14.2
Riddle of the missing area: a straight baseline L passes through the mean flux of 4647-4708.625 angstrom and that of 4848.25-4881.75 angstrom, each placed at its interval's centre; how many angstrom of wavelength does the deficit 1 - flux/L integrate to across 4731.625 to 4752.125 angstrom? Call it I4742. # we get -1.9 angstrom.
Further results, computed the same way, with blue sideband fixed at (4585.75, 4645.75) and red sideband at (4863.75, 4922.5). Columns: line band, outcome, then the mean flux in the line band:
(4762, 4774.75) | -0.49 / 14.3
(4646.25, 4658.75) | 0.07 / 13.8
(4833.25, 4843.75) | 0.07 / 13.5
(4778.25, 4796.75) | -0.78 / 14.3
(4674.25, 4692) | -0.58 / 14.3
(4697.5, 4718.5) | -0.30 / 14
